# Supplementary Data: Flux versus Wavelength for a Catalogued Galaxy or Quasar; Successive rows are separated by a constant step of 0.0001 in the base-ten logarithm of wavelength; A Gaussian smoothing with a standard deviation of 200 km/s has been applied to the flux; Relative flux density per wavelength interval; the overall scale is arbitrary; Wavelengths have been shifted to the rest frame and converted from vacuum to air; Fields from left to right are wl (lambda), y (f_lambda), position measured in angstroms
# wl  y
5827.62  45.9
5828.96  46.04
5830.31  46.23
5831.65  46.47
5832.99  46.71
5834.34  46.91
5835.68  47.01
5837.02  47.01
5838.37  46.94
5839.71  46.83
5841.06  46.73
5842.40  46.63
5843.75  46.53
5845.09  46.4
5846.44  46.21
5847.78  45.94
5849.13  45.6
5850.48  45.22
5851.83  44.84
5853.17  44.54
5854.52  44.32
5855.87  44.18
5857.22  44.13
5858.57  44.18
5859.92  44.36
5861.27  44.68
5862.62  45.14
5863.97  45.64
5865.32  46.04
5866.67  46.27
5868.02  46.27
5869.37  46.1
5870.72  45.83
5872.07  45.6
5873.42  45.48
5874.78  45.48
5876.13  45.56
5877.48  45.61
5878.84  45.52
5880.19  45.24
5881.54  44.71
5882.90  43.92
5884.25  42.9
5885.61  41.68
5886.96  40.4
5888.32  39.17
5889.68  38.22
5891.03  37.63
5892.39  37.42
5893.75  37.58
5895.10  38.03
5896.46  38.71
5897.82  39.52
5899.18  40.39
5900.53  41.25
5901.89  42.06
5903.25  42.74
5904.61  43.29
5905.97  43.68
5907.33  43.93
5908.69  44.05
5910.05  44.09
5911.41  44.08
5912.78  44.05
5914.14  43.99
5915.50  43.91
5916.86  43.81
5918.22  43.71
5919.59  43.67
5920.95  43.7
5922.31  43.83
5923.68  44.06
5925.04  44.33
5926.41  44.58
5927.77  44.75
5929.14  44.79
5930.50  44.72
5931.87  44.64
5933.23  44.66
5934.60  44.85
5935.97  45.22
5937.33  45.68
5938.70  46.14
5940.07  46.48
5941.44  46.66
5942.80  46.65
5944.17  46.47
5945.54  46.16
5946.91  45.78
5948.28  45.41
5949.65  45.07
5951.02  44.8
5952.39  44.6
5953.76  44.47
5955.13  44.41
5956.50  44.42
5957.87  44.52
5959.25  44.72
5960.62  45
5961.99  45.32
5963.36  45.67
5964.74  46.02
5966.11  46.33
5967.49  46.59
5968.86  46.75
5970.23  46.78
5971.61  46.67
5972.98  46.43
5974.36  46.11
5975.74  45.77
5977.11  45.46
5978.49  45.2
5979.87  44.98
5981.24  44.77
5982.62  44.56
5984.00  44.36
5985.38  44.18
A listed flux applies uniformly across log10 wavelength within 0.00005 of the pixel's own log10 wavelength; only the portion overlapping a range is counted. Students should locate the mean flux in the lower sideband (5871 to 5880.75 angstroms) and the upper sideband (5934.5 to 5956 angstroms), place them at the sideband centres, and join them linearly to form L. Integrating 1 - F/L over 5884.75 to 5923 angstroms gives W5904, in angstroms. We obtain 3.2 angstroms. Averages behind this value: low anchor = 45.5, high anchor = 45.6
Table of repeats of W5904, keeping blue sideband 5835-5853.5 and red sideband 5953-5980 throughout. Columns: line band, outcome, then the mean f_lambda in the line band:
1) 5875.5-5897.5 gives 2.2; 41.3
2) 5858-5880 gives 0.3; 45.5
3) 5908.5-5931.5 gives 0.8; 44.1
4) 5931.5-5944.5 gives 0.0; 45.8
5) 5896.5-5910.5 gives 1.1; 42.3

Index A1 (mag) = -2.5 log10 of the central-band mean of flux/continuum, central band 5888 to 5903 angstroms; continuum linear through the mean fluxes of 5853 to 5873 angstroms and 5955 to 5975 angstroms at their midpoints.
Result 0.16 mag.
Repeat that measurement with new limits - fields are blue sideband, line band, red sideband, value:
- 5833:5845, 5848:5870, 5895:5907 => -0.002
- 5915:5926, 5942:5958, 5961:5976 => 0.000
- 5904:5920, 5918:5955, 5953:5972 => -0.009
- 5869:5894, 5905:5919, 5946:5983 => -0.002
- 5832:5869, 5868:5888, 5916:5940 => 0.019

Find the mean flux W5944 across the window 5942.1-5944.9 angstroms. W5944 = 46.6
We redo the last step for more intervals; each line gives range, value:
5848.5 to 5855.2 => 44.9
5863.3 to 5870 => 46.1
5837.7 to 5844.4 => 46.7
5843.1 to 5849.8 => 46.2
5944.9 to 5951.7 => 45.4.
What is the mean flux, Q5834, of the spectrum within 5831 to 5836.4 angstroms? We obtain 46.8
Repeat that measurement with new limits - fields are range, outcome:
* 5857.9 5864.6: 44.8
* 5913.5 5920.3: 43.8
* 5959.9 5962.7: 45.3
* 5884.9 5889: 40.4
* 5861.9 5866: 45.6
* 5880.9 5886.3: 43.3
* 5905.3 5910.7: 43.9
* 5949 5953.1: 44.8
